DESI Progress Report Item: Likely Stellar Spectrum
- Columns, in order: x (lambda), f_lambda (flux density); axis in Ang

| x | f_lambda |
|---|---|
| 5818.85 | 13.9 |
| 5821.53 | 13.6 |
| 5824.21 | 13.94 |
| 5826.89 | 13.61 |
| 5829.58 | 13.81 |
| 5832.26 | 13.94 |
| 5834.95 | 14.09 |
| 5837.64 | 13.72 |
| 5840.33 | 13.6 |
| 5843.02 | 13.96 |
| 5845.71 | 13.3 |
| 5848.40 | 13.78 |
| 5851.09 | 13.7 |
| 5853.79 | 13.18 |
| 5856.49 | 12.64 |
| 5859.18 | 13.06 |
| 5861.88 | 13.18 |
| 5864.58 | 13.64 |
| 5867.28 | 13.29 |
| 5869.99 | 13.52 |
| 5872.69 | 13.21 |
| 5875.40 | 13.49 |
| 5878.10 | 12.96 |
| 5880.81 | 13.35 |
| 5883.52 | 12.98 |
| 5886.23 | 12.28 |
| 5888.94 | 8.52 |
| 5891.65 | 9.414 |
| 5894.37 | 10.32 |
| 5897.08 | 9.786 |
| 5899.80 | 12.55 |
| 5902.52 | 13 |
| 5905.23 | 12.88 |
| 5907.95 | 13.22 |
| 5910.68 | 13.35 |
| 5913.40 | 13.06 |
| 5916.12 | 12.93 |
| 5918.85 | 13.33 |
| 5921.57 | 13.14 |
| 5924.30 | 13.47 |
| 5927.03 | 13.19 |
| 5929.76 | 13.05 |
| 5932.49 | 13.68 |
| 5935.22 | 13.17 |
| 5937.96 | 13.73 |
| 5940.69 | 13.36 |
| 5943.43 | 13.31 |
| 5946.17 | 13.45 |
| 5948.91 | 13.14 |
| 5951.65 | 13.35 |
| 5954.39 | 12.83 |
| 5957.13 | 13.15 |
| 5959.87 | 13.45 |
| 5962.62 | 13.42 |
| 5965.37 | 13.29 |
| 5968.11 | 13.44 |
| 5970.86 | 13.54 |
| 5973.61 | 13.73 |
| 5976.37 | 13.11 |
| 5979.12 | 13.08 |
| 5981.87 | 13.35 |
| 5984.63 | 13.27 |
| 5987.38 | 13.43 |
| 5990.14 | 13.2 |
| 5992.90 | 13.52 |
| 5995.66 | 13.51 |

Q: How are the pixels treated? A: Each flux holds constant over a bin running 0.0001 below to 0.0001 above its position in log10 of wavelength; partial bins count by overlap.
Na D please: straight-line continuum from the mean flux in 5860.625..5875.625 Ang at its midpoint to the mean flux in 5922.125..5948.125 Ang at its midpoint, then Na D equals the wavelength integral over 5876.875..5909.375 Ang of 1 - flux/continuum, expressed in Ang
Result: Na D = 3.9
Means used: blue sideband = 13.4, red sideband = 13.4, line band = 11.8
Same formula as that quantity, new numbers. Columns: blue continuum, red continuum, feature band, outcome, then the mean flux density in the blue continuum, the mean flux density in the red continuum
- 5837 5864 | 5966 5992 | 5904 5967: 0.5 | 13.4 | 13.4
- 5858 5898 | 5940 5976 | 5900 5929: -0.9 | 12.2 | 13.3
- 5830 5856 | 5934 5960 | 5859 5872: 0.2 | 13.7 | 13.3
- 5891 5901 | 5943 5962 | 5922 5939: -1.6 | 10.6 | 13.2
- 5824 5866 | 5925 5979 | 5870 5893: 2.3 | 13.6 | 13.3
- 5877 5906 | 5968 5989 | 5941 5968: -0.8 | 11.6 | 13.4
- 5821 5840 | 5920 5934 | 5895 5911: 1.3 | 13.8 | 13.3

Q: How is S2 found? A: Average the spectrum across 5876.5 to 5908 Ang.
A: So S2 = 11.7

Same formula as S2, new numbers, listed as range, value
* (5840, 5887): 13.3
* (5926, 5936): 13.3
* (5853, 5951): 12.8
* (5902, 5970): 13.3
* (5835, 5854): 13.7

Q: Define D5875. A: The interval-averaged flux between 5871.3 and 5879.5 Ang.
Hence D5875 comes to 13.2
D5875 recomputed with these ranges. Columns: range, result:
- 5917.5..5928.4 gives 13.3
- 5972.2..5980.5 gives 13.3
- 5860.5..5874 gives 13.4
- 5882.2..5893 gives 10.8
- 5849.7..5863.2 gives 13.2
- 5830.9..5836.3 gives 14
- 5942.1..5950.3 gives 13.3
